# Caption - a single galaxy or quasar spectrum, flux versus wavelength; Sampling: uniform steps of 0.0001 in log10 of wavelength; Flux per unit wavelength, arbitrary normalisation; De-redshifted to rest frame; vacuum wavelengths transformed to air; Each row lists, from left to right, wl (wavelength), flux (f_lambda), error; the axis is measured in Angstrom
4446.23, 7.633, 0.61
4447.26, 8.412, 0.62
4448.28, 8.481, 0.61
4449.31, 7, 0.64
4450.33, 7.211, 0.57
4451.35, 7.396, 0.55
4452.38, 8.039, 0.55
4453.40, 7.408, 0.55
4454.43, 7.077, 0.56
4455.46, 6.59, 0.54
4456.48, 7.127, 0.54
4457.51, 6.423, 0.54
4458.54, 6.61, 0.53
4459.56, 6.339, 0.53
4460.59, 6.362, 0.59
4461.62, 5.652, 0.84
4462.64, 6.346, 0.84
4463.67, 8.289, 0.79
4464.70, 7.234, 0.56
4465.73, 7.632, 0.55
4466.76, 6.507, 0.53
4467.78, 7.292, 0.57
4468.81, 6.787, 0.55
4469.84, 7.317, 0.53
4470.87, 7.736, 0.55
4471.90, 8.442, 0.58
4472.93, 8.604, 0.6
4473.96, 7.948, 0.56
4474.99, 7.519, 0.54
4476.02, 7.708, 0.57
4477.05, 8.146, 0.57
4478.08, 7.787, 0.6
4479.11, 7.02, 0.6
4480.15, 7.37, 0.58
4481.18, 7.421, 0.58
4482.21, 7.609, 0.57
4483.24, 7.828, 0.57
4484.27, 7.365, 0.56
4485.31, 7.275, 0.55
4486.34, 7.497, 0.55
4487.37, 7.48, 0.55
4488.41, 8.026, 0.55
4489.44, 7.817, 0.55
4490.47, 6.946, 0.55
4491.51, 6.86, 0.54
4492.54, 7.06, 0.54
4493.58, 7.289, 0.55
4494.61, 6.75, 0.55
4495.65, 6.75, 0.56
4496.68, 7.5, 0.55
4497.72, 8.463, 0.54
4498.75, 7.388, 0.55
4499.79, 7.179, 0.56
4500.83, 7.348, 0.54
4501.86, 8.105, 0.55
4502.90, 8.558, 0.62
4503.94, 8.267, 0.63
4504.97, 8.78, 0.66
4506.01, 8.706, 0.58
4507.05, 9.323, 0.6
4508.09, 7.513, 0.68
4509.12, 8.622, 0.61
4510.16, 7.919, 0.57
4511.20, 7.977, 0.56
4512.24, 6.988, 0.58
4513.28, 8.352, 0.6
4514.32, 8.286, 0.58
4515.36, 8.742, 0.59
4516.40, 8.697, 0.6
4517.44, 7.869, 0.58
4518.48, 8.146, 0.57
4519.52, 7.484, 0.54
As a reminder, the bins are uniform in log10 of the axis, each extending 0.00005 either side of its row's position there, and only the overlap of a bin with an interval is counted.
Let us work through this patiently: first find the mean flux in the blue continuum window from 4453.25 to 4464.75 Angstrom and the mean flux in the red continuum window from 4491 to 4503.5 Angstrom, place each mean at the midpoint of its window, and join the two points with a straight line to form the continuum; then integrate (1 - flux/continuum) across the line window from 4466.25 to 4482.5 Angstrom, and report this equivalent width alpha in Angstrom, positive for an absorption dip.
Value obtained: -1.27 Angstrom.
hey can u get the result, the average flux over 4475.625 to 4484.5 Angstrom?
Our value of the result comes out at 7.59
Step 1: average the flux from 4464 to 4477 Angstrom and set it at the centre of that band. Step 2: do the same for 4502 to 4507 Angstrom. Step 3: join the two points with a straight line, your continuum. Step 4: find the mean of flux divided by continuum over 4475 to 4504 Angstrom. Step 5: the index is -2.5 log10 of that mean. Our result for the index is 0.09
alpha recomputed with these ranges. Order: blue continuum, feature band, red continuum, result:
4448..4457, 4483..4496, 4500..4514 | 1.0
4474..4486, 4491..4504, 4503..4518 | 0.8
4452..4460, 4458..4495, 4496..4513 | 0.3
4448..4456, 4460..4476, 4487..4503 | 0.2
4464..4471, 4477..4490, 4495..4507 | 0.0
